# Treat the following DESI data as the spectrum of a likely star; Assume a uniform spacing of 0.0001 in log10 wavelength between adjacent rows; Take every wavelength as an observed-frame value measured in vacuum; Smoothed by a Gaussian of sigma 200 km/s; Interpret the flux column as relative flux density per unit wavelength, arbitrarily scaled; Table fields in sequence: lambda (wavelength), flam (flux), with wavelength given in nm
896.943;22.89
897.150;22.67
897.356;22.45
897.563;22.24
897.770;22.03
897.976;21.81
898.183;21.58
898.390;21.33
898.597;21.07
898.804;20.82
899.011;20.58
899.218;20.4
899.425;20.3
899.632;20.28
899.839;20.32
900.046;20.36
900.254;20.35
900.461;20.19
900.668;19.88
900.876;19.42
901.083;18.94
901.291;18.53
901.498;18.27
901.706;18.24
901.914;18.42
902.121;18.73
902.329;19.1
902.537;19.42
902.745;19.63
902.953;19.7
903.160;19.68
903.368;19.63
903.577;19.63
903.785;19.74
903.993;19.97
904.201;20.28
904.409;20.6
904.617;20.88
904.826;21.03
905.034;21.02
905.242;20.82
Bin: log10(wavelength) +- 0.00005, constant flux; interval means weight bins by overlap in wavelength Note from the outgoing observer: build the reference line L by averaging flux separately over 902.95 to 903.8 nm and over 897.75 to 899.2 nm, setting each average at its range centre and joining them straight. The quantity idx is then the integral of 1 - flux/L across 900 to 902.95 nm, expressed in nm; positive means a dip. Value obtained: 0.150 nm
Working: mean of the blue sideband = 21.2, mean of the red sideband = 19.7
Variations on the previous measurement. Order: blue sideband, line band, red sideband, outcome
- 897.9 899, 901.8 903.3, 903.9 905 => 0.11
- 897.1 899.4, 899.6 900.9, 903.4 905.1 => 0.06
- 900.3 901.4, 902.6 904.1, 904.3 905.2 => 0.05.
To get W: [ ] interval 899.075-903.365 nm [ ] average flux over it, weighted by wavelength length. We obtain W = 19.5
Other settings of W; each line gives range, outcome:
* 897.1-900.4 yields 21.1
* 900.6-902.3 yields 18.8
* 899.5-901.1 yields 20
